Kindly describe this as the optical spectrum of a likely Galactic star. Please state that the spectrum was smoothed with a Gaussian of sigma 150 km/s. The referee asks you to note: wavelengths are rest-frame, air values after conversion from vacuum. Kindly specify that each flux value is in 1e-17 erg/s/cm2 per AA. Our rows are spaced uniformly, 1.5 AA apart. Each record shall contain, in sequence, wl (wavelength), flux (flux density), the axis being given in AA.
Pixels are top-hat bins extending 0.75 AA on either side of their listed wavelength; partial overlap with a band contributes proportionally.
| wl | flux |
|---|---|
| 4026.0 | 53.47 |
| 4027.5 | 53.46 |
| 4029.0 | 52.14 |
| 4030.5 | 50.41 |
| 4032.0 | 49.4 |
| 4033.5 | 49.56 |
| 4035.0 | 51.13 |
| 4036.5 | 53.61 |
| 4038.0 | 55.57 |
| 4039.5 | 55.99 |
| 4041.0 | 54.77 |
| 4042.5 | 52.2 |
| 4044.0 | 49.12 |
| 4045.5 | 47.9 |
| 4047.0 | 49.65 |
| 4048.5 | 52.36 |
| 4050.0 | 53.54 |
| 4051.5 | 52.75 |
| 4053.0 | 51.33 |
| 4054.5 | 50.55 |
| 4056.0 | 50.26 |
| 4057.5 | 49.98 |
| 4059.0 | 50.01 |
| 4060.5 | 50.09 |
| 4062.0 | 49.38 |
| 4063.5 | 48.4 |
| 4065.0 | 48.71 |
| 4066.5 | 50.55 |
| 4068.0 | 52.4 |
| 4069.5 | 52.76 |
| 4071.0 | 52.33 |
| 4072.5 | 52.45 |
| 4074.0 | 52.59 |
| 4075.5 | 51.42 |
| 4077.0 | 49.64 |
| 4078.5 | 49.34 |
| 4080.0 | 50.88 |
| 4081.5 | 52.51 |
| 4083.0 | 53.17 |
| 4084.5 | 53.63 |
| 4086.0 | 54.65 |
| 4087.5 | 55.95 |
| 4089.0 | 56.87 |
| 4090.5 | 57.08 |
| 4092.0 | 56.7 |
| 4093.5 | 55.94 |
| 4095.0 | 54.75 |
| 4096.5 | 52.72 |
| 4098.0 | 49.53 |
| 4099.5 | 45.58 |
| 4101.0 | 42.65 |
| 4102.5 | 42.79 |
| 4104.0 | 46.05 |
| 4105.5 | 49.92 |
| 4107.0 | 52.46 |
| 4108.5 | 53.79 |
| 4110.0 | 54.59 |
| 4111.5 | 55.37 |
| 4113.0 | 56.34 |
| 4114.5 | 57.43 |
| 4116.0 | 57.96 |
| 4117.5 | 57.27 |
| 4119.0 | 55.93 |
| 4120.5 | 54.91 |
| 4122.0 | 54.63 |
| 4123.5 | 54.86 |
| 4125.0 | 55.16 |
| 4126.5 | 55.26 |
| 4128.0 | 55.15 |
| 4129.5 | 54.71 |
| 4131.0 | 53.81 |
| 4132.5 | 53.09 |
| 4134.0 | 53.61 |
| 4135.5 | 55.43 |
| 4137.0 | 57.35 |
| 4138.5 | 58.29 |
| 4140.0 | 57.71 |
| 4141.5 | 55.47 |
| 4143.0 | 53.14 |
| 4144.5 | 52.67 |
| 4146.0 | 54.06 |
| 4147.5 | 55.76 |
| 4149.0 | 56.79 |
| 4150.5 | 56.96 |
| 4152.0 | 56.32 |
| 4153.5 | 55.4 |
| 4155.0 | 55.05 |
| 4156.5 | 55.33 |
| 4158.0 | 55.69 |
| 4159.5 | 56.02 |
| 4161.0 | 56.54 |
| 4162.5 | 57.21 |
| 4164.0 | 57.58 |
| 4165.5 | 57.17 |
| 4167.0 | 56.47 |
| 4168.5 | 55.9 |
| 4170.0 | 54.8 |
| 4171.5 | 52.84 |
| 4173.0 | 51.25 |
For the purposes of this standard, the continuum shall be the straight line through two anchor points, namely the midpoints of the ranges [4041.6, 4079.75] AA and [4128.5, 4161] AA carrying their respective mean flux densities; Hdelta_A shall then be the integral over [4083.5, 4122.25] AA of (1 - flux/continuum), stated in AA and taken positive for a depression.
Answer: -0.1 AA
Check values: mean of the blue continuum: 50.8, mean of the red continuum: 55.4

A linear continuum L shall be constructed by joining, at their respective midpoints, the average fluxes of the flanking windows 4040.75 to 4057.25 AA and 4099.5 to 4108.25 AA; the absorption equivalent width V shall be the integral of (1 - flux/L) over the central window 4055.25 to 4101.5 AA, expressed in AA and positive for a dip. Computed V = -2.7 AA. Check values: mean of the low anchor 51.2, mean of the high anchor 47.1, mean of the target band 51.8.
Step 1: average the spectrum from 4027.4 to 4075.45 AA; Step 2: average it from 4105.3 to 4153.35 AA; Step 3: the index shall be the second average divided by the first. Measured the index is 1.08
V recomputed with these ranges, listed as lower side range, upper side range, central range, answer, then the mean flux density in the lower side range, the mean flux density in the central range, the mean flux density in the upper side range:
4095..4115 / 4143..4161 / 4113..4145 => -1.41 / 50.8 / 55.5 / 55.4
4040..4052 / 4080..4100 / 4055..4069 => 0.63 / 51.6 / 50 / 53.8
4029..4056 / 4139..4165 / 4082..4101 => 0.04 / 51.7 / 53.4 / 55.8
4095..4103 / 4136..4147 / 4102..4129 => -1.78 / 47.5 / 54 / 55.5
